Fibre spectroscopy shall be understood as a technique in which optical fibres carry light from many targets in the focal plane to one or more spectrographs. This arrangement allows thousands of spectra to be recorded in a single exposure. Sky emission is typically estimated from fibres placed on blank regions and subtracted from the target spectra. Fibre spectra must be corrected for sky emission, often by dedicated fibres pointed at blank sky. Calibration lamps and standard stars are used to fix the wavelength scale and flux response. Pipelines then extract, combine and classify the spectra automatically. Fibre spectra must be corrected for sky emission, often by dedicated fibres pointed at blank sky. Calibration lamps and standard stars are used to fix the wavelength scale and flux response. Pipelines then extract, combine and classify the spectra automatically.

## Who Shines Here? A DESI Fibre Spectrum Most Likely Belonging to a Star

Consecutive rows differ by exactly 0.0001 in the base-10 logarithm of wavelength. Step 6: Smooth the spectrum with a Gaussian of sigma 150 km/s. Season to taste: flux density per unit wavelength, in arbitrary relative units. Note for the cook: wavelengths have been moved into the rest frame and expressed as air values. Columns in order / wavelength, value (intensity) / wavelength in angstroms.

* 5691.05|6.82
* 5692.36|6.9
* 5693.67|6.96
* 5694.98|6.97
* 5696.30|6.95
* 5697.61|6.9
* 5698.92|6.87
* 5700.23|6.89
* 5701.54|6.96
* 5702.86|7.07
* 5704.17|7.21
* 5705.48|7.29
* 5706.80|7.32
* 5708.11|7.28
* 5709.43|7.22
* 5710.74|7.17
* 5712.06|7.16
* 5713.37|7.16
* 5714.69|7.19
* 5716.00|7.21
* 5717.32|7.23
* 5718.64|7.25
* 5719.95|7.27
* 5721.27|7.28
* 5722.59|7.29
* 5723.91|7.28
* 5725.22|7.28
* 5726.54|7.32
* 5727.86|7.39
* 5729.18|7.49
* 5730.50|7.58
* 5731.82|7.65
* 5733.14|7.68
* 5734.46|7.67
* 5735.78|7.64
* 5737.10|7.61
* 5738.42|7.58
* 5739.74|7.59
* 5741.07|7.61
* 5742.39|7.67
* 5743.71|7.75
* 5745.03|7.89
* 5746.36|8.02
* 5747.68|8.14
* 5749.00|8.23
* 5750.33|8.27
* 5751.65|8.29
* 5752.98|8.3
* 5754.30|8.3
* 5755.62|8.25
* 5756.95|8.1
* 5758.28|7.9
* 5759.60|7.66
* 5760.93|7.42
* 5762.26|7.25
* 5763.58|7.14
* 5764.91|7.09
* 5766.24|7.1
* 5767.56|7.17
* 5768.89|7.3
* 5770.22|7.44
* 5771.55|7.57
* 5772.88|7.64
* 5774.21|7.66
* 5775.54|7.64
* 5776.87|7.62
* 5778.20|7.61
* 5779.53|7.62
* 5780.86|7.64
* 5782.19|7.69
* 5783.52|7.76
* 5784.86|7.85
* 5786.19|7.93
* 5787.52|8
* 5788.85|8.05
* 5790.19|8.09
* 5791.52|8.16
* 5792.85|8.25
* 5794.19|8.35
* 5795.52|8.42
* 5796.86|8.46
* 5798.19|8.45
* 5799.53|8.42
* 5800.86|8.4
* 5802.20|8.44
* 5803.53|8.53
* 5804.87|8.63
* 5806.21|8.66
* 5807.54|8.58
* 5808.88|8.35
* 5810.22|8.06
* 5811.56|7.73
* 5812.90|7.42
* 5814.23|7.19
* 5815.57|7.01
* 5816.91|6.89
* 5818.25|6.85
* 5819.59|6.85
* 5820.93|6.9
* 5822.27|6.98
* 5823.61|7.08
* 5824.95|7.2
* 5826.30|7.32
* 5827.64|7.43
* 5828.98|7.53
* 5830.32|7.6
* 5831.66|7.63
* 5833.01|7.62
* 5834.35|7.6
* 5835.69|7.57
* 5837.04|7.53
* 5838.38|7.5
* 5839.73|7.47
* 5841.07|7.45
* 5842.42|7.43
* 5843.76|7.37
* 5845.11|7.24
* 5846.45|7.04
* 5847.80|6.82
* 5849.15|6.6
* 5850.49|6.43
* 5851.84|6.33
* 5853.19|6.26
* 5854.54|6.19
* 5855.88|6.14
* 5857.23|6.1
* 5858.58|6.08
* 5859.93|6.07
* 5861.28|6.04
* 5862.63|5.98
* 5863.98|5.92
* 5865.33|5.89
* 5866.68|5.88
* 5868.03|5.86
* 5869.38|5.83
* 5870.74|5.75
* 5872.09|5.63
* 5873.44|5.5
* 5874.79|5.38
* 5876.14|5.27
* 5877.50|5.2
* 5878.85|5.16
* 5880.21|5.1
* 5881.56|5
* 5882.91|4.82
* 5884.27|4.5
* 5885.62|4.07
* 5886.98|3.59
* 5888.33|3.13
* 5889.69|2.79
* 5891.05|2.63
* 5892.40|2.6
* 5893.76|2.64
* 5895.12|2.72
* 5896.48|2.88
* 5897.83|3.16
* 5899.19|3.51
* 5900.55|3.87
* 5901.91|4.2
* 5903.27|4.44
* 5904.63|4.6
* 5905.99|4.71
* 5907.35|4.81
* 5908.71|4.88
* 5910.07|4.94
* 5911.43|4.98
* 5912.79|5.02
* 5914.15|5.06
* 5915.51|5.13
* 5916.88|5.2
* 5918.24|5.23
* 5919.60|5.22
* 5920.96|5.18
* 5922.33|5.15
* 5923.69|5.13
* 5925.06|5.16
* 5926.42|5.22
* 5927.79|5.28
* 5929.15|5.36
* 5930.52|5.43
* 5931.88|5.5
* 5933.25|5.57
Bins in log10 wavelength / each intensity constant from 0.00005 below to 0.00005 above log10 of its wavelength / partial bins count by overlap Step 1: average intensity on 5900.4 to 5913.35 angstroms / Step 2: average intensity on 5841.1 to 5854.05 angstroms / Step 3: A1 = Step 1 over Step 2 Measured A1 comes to 0.7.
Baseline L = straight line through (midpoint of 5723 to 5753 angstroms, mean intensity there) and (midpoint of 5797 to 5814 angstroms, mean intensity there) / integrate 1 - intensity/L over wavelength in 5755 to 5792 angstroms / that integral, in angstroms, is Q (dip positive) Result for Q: 1.69 angstroms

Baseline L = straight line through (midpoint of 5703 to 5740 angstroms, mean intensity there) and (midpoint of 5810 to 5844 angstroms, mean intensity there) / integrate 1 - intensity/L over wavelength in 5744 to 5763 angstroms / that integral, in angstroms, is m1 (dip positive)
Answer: -1.6 angstroms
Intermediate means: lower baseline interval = 7.36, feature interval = 7.99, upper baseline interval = 7.35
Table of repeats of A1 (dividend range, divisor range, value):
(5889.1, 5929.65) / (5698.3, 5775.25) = 0.59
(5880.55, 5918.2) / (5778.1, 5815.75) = 0.51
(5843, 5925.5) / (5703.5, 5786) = 0.67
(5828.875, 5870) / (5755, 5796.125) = 0.87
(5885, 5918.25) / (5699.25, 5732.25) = 0.55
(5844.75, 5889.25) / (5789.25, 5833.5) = 0.72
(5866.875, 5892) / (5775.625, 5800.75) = 0.59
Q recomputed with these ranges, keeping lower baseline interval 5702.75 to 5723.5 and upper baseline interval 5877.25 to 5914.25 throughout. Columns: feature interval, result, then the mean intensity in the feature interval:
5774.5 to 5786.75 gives -3.3 angstroms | 7.7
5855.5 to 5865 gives -2.7 angstroms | 6.04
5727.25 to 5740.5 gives -1.4 angstroms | 7.59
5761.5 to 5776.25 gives -2.6 angstroms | 7.36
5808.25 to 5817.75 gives -3.4 angstroms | 7.51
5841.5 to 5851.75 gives -4.2 angstroms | 6.96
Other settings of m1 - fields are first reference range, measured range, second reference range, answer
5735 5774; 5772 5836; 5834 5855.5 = -3.8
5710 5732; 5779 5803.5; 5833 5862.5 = -3.8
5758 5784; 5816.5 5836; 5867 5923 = -3.5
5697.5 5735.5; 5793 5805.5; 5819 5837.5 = -1.9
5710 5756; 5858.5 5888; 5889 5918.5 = -3.9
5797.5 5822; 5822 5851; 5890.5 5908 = -3.3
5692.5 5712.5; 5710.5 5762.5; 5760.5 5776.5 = -2.9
